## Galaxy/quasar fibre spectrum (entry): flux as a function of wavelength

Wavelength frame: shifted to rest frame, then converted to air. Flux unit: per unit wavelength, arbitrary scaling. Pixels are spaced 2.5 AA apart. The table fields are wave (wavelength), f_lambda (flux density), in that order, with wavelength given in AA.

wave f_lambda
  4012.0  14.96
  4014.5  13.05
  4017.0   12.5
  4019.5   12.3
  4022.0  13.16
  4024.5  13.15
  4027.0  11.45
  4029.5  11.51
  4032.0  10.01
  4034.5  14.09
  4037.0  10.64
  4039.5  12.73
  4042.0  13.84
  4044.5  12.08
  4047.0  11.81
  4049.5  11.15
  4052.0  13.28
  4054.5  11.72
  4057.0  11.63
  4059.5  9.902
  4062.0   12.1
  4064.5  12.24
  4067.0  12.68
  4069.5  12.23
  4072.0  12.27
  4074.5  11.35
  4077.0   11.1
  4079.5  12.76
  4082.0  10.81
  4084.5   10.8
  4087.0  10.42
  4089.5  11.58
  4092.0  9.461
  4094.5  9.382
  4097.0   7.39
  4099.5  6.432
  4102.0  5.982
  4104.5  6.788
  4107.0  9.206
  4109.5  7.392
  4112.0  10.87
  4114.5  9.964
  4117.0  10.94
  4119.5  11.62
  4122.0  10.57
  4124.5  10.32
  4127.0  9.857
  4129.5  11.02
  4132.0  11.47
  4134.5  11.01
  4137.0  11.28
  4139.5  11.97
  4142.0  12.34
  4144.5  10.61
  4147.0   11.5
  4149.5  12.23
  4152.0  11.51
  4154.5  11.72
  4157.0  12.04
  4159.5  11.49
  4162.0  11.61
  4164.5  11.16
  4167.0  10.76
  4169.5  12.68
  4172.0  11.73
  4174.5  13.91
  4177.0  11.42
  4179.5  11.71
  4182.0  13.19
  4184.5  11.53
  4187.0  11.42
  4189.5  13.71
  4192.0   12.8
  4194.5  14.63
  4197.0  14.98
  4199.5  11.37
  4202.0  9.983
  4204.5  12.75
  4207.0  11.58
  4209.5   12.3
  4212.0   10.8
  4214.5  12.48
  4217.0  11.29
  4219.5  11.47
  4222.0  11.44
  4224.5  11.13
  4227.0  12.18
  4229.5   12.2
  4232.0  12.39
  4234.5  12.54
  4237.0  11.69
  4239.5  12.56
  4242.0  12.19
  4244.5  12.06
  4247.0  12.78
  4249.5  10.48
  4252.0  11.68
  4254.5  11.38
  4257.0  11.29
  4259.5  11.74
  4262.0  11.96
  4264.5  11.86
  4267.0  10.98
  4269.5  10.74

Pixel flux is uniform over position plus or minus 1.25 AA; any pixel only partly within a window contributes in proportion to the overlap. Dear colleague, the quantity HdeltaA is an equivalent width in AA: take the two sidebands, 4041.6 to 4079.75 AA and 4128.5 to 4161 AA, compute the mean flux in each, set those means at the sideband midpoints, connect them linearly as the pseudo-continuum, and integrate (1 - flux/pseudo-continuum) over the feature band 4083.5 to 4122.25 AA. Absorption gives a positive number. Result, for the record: 8.22 AA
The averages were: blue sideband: 11.9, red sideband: 11.6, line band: 9.26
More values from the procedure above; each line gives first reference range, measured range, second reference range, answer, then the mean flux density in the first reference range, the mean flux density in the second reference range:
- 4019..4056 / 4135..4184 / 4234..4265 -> 0.7 AA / 12.2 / 11.8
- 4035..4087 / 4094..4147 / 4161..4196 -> 9.8 AA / 11.9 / 12.3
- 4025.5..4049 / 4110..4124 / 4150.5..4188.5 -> 1.6 AA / 12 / 11.9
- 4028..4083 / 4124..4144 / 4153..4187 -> 1.2 AA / 11.9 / 11.9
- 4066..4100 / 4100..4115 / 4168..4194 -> 4.0 AA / 10.7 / 12.5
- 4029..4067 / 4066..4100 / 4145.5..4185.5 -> 3.5 AA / 11.9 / 11.9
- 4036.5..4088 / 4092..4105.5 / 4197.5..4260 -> 5.0 AA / 11.8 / 11.8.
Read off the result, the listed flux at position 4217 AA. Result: 11.29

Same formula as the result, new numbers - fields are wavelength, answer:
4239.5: 12.56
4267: 10.98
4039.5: 12.73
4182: 13.19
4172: 11.73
